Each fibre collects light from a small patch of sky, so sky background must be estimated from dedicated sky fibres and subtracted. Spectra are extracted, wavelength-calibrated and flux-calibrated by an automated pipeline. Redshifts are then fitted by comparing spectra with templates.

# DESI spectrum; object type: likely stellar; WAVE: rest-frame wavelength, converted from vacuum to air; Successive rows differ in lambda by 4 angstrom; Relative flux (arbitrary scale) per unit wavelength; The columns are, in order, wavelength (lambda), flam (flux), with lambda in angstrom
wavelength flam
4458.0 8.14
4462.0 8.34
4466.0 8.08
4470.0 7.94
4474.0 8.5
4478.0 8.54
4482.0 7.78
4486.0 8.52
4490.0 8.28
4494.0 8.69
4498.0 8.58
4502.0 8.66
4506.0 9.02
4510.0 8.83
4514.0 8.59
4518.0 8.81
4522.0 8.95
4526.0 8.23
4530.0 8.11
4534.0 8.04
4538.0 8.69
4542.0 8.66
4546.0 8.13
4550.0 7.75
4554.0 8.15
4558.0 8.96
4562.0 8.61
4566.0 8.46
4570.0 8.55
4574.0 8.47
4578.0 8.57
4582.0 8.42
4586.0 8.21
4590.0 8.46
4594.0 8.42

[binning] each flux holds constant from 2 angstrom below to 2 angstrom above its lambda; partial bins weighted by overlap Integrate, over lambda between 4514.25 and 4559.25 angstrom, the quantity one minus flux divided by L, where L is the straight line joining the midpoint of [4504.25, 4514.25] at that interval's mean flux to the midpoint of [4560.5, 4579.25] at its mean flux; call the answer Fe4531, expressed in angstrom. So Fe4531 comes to 1.54 angstrom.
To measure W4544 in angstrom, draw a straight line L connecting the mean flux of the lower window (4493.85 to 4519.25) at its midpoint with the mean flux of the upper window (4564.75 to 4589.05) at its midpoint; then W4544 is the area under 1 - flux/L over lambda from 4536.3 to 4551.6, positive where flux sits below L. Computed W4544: 0.5 angstrom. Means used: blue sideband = 8.74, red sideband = 8.45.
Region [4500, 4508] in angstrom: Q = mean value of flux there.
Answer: 8.84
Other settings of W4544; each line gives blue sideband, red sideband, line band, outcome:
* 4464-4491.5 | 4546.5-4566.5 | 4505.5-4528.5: -1.1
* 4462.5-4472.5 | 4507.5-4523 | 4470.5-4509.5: -0.4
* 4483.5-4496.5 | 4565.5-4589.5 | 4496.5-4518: -0.7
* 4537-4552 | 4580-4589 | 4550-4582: -0.7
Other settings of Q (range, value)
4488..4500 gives 8.52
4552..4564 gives 8.57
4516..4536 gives 8.43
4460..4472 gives 8.12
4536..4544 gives 8.68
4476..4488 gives 8.28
